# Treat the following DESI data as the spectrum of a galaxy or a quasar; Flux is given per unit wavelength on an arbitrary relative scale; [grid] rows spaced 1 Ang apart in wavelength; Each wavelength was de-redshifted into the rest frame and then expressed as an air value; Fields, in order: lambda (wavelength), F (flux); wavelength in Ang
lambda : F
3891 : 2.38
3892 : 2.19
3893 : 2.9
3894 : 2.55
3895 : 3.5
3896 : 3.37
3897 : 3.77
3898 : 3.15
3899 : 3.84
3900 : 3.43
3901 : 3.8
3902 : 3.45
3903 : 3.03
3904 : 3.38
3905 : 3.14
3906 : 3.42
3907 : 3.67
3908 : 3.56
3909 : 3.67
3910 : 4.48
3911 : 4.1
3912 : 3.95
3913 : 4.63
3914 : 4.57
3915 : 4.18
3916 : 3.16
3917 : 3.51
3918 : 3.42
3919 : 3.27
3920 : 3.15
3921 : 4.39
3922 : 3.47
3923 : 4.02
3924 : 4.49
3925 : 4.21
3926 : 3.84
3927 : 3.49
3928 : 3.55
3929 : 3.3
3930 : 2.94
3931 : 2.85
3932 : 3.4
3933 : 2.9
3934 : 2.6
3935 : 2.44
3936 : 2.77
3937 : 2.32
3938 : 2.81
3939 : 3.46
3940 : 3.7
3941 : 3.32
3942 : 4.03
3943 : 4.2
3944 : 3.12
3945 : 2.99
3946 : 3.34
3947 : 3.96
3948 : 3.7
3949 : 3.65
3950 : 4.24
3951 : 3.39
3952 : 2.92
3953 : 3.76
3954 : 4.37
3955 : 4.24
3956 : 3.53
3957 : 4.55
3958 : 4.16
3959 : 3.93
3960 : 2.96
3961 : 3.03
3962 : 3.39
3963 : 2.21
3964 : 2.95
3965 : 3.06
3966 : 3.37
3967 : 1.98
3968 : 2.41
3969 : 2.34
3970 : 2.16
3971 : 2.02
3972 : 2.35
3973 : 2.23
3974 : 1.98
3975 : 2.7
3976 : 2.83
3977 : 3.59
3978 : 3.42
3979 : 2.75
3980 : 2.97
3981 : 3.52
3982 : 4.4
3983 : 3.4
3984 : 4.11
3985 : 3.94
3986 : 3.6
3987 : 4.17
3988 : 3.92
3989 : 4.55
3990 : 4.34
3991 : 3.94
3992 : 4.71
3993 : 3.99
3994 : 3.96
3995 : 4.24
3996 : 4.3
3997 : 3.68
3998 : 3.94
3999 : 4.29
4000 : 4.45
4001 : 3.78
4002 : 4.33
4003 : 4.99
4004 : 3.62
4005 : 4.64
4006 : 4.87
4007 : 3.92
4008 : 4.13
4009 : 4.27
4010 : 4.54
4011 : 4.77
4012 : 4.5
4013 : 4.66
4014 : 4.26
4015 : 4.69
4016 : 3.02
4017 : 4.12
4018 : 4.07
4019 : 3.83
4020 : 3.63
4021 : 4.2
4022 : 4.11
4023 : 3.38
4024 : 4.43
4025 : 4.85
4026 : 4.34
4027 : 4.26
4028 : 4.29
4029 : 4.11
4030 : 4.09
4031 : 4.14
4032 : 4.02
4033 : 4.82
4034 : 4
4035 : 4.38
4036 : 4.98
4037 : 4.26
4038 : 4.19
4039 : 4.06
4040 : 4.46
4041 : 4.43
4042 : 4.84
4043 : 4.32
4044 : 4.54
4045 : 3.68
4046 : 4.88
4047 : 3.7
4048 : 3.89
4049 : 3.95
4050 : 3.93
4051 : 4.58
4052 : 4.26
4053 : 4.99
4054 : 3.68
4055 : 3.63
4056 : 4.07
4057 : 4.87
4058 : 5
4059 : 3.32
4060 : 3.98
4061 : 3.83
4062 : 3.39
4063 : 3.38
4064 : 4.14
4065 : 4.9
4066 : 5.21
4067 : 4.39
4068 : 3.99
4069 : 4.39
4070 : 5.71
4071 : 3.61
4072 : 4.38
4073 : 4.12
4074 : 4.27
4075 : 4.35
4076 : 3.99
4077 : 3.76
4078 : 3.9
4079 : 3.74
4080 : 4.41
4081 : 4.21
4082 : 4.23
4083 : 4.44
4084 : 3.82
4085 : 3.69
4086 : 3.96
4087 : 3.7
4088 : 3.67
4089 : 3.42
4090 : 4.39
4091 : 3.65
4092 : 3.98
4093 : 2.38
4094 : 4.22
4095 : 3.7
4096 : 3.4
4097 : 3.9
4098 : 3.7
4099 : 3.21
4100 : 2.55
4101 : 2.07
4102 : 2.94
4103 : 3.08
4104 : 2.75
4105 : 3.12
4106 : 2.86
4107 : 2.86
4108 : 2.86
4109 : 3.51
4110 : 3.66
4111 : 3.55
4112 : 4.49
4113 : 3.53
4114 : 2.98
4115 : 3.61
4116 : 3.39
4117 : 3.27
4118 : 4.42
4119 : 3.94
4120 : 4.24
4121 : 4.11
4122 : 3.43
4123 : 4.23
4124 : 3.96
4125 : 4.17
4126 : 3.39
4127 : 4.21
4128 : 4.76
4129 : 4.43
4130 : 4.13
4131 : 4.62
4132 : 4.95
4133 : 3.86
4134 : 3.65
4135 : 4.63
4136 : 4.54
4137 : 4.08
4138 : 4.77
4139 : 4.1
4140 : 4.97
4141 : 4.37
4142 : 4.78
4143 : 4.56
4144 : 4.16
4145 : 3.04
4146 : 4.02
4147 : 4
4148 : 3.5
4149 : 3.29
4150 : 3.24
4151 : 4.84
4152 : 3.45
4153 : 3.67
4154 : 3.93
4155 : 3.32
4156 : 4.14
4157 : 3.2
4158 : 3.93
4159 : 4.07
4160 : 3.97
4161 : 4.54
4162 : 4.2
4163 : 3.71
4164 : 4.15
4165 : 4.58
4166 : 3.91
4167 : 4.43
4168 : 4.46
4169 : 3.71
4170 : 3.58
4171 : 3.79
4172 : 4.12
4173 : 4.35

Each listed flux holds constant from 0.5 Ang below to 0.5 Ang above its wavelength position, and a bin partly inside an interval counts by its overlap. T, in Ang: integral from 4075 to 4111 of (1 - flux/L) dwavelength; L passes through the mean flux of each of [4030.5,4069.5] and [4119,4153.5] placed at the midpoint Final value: 5.5 Ang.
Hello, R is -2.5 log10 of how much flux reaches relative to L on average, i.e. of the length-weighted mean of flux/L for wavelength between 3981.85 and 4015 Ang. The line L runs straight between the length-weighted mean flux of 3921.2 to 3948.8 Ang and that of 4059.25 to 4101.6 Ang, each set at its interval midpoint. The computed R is -0.169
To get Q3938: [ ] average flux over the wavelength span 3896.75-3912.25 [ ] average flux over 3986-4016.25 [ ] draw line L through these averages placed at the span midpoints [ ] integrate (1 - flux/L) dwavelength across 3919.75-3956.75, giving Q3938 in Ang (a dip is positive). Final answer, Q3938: 3.3 Ang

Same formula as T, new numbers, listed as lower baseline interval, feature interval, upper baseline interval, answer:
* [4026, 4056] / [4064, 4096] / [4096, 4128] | -1.9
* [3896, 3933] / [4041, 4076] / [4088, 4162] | -4.6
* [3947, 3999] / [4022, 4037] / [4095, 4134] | -3.2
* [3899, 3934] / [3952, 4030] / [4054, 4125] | -1.0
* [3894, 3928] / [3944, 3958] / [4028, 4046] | 0.6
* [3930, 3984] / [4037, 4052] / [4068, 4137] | -2.9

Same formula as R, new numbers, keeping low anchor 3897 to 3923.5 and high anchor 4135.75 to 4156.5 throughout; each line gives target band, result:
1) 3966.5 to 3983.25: 0.34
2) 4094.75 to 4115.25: 0.22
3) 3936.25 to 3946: 0.13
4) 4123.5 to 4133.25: -0.07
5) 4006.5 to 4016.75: -0.12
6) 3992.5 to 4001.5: -0.07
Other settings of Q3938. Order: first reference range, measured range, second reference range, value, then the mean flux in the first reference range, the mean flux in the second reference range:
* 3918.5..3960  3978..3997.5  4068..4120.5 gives -1.8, 3.52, 3.69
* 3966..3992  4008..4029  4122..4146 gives -4.4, 3.22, 4.25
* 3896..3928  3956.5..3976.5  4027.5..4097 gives 5.4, 3.72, 4.13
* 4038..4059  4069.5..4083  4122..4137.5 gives 0.1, 4.26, 4.21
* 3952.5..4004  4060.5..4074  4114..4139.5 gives -1.4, 3.53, 4.09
